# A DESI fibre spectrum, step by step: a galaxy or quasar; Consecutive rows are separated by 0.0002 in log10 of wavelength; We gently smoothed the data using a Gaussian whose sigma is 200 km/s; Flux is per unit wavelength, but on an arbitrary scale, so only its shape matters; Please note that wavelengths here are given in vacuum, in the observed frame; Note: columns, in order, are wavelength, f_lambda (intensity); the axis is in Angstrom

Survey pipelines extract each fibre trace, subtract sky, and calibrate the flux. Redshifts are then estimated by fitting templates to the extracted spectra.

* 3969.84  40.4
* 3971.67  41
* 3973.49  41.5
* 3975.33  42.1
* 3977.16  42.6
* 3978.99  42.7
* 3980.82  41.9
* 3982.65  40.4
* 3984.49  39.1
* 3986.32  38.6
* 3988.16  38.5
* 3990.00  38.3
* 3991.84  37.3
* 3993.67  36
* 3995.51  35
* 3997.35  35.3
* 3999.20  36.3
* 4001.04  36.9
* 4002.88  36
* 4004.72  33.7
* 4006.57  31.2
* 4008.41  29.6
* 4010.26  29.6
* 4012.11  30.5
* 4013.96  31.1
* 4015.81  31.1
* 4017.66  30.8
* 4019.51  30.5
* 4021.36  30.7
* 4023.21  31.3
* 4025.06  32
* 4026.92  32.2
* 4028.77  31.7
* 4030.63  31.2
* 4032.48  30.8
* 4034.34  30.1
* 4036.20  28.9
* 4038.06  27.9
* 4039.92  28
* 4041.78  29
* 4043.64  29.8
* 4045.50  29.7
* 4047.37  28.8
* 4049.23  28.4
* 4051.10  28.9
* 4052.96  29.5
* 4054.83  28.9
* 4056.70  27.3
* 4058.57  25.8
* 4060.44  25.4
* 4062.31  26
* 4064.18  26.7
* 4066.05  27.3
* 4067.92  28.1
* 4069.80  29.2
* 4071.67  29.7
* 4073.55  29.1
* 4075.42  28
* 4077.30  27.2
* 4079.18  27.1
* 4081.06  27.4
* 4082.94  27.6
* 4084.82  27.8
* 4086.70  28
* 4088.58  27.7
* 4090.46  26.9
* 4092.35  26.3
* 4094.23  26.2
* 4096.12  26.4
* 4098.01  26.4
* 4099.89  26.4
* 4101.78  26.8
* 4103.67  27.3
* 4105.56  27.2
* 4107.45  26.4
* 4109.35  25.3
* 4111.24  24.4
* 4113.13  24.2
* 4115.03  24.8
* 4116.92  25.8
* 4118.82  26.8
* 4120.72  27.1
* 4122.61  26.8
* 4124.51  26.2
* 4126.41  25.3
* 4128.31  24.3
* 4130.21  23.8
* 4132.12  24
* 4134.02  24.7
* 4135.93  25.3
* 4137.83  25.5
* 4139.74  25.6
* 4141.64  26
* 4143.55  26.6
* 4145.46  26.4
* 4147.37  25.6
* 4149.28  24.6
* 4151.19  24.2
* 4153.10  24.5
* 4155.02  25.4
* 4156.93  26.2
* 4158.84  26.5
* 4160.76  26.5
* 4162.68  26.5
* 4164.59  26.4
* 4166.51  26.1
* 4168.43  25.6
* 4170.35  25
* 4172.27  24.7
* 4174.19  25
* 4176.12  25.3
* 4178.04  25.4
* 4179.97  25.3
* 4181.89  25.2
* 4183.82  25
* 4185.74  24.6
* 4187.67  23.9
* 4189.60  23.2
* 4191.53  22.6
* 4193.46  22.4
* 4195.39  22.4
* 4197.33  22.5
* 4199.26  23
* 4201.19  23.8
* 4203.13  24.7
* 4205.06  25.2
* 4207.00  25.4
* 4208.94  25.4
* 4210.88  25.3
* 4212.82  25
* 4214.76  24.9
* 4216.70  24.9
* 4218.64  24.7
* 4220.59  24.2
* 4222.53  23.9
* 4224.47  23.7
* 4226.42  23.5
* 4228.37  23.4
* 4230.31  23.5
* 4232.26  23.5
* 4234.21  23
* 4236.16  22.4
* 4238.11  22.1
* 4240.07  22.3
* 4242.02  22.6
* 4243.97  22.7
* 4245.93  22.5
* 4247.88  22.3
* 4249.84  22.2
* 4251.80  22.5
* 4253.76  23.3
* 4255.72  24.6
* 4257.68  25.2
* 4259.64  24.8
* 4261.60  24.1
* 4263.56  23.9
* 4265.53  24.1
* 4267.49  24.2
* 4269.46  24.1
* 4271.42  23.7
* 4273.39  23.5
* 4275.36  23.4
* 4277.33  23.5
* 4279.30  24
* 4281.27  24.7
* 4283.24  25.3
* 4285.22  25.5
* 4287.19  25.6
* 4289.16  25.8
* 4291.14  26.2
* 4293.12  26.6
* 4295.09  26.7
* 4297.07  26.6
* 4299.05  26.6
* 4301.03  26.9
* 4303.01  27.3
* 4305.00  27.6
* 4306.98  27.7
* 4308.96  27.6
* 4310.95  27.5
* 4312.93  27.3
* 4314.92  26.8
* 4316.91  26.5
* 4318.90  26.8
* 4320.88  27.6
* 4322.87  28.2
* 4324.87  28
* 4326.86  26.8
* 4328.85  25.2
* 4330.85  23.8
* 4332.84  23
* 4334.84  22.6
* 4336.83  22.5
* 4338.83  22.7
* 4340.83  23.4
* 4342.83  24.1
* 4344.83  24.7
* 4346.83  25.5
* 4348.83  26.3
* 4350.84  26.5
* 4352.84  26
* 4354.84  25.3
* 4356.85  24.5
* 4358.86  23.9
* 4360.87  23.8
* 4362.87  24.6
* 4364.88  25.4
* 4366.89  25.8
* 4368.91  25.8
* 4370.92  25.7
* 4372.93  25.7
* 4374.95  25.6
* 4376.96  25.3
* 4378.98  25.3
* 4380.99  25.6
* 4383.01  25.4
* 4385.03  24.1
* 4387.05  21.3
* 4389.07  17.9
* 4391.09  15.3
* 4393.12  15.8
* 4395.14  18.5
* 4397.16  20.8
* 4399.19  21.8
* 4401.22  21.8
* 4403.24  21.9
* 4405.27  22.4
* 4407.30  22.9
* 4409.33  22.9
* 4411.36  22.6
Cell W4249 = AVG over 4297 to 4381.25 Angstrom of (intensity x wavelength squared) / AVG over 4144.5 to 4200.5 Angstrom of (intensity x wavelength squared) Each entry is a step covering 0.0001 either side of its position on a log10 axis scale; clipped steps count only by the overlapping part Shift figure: 1.1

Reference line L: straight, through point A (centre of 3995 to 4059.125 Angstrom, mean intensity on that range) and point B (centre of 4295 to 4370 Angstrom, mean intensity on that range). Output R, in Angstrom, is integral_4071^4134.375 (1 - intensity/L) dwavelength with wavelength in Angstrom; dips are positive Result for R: 6.7 Angstrom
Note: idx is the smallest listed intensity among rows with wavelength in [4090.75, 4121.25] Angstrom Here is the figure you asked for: 24.2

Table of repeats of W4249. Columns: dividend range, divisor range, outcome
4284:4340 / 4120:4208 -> 1.12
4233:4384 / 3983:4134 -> 0.96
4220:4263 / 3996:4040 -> 0.82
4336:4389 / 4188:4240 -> 1.11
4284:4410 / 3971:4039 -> 0.84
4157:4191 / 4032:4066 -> 0.95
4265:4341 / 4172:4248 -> 1.12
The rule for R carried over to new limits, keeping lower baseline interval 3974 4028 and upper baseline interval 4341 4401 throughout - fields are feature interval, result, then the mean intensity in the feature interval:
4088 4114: 4.7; 26.3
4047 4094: 7.6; 27.7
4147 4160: 2.2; 25.3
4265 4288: 2.0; 24.3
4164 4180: 2.4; 25.4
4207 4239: 4.8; 24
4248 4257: 1.4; 23.1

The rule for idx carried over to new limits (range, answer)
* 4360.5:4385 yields 23.8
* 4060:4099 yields 25.4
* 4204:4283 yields 22.1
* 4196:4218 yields 22.5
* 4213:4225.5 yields 23.7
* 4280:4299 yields 24.7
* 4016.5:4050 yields 27.9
